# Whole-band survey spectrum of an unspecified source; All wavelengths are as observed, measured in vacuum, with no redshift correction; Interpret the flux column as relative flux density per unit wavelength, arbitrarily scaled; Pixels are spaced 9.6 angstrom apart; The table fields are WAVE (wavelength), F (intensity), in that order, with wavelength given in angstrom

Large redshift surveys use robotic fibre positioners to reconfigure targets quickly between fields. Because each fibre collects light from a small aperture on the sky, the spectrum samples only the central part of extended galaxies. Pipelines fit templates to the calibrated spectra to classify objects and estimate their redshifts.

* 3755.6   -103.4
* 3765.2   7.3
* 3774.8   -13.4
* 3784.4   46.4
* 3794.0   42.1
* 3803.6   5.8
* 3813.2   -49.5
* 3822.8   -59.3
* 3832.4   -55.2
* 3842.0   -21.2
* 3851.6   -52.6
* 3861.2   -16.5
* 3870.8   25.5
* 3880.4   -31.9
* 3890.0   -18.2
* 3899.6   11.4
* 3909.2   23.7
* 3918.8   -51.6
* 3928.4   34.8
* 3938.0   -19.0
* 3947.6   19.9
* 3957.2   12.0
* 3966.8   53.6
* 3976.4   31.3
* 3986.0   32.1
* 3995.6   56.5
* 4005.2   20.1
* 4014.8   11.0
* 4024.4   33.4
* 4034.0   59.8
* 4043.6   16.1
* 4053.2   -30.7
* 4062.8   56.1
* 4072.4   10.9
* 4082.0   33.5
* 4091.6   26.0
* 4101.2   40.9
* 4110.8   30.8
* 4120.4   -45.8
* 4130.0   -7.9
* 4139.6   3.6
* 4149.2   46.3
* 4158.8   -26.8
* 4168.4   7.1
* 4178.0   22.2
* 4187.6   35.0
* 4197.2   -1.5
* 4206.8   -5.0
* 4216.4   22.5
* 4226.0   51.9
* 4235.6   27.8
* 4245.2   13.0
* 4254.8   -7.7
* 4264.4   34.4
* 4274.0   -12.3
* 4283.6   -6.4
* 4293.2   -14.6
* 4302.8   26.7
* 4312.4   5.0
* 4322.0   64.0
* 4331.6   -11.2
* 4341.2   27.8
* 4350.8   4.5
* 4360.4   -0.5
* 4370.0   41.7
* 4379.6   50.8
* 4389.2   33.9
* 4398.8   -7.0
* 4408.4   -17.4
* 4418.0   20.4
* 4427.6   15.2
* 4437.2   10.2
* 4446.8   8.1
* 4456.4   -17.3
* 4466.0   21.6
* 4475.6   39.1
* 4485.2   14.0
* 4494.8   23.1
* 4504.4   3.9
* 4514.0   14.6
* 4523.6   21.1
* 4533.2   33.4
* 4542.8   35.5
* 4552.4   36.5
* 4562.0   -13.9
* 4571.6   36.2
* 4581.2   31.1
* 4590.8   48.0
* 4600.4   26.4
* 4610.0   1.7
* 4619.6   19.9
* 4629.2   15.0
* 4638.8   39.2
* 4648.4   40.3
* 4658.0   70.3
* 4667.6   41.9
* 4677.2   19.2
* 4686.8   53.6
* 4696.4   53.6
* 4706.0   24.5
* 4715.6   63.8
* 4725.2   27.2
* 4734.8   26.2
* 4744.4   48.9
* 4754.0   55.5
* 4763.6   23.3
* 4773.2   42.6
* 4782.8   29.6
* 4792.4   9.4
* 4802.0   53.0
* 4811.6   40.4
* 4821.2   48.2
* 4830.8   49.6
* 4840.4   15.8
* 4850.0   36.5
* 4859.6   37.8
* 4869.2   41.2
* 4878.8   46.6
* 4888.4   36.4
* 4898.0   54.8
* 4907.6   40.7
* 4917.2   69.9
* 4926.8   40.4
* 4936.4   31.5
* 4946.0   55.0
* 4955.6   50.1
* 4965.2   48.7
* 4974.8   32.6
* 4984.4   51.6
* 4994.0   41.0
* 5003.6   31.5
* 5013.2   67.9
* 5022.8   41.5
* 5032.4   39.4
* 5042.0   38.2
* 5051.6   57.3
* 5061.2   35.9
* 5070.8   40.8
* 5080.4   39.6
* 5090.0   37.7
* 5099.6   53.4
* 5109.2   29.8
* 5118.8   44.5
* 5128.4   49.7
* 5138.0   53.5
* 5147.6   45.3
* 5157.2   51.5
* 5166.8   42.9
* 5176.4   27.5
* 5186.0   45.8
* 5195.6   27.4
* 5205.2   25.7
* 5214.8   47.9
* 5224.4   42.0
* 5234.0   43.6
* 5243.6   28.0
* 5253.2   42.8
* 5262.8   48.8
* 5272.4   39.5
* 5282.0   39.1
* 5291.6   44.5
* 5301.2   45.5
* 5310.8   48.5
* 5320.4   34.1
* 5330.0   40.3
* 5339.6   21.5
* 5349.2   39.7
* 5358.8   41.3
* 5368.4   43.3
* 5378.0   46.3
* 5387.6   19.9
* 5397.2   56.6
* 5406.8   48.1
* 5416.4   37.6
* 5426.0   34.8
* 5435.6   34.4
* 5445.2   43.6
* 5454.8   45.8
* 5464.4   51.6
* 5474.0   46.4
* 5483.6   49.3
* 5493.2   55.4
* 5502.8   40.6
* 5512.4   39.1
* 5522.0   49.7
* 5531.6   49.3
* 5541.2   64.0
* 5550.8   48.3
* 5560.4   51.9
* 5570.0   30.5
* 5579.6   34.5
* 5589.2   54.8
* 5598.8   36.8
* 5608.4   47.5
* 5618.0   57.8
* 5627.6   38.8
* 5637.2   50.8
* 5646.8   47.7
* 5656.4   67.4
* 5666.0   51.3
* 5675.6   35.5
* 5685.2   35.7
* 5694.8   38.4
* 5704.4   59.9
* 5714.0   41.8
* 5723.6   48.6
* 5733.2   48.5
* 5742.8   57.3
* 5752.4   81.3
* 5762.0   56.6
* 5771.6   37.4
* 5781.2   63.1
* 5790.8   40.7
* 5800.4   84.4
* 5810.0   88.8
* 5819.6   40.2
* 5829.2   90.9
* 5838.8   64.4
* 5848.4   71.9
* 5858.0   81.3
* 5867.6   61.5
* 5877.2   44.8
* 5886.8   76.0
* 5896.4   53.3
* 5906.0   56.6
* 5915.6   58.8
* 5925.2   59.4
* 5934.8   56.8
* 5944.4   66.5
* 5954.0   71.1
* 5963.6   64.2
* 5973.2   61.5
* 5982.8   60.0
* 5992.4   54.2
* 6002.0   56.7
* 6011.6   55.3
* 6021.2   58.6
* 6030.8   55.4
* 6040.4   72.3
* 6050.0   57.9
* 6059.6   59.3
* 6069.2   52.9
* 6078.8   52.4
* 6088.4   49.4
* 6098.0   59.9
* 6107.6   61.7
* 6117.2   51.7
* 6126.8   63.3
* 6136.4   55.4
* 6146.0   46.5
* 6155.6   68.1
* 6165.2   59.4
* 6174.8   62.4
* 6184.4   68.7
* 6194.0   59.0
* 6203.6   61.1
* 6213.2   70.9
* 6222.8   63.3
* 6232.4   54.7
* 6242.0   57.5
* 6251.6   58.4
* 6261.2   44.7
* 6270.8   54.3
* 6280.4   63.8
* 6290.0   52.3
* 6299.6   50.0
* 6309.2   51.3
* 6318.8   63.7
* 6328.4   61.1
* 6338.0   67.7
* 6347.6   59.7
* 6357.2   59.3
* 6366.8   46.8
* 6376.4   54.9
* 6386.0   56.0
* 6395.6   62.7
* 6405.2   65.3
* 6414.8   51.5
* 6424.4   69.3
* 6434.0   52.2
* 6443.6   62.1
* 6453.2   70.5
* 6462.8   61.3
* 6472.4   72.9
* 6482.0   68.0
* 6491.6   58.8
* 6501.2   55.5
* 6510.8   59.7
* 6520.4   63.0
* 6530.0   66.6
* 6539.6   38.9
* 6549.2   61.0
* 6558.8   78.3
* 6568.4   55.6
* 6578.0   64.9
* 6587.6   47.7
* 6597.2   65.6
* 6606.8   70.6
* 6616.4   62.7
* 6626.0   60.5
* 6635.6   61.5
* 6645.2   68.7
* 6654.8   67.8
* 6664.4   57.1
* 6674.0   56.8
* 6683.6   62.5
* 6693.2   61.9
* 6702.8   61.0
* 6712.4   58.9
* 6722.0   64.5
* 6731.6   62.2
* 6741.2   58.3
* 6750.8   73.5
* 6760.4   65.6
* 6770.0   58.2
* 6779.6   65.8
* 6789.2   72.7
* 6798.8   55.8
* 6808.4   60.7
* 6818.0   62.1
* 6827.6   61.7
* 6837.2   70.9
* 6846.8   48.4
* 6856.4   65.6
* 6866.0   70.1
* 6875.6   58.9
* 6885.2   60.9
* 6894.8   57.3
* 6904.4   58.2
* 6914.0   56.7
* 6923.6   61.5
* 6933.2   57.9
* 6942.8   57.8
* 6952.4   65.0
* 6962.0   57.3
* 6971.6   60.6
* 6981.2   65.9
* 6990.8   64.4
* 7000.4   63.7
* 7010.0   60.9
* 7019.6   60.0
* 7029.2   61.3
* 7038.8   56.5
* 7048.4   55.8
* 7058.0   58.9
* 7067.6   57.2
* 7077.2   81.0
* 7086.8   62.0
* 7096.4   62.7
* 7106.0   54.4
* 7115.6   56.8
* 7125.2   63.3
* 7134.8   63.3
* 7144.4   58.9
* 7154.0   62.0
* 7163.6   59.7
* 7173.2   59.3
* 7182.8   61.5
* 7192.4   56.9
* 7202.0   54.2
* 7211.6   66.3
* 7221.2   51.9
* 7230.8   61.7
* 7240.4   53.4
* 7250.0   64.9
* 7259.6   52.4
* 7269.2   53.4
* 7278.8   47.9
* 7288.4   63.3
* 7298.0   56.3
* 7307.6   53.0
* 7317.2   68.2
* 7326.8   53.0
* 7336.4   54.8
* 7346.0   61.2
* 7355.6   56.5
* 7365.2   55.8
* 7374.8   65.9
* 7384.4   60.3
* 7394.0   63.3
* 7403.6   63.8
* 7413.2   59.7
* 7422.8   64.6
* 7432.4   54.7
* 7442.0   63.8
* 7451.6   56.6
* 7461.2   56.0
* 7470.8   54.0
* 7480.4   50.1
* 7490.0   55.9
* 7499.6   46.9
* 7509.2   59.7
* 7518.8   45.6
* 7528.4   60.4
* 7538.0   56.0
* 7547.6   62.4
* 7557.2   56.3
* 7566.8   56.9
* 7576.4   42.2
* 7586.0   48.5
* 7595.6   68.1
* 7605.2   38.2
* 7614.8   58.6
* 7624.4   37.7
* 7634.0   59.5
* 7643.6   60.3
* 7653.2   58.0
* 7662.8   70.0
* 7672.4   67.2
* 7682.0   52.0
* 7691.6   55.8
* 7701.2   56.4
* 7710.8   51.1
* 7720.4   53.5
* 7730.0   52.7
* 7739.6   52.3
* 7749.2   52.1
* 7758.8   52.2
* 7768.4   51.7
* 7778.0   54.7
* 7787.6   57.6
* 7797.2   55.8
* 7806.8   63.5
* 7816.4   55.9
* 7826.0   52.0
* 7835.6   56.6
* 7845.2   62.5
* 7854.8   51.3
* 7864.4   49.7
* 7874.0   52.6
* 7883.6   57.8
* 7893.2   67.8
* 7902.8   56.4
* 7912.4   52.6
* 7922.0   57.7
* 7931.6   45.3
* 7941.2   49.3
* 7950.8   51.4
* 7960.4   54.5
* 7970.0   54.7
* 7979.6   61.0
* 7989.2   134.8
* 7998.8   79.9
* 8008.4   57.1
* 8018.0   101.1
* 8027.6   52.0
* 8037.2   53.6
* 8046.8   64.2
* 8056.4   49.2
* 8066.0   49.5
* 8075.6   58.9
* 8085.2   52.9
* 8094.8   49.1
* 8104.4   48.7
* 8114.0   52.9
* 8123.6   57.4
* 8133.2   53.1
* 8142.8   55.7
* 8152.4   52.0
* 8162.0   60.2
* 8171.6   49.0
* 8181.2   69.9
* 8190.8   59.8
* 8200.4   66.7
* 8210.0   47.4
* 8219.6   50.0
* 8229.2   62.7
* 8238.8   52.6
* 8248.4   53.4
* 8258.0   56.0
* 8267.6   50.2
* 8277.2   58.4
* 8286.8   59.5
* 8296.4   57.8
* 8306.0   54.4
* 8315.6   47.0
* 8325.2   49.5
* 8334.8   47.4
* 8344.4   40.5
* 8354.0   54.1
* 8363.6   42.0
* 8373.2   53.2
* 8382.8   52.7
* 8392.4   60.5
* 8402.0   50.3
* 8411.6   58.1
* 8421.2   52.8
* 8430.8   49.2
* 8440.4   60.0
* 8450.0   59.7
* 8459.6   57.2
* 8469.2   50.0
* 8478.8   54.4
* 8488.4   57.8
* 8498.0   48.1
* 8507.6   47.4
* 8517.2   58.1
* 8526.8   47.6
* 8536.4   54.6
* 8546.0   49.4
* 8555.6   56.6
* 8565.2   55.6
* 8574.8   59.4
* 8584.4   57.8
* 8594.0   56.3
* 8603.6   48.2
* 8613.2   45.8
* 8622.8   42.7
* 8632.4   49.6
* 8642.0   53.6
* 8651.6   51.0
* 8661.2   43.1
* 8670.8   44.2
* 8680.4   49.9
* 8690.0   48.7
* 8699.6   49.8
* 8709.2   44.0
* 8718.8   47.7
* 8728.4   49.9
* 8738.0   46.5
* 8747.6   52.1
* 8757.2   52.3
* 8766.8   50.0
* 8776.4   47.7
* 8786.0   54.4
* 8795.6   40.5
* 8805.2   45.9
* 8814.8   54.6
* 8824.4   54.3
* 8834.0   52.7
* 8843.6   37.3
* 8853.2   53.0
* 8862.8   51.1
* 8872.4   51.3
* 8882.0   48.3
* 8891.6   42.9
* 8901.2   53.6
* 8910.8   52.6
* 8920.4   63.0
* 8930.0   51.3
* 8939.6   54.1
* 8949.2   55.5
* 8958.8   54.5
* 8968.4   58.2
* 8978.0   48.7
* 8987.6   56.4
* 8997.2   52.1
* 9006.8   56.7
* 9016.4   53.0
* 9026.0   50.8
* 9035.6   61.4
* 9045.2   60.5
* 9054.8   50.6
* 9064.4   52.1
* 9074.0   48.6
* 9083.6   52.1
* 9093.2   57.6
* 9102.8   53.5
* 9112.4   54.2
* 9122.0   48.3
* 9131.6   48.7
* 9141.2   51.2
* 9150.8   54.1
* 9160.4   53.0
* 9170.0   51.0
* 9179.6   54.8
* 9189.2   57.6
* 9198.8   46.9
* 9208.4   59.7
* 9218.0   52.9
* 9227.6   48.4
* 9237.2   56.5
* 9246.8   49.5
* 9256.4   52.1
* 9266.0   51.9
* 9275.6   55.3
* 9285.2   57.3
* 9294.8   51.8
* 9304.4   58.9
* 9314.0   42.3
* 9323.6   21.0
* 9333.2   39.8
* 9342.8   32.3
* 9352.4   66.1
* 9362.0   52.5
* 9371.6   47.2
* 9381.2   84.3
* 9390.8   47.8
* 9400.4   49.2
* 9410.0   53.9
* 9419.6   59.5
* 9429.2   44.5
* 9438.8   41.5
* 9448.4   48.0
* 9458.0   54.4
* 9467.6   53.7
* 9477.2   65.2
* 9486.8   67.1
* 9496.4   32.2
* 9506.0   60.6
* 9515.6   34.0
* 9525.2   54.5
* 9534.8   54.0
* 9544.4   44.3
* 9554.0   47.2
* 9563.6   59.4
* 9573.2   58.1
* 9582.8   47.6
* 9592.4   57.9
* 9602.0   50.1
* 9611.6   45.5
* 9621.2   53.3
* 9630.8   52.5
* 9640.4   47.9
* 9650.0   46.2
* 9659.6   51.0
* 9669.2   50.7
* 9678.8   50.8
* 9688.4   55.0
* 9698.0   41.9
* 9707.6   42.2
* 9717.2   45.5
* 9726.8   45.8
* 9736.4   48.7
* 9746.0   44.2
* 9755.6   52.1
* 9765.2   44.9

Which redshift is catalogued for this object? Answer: 0.22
